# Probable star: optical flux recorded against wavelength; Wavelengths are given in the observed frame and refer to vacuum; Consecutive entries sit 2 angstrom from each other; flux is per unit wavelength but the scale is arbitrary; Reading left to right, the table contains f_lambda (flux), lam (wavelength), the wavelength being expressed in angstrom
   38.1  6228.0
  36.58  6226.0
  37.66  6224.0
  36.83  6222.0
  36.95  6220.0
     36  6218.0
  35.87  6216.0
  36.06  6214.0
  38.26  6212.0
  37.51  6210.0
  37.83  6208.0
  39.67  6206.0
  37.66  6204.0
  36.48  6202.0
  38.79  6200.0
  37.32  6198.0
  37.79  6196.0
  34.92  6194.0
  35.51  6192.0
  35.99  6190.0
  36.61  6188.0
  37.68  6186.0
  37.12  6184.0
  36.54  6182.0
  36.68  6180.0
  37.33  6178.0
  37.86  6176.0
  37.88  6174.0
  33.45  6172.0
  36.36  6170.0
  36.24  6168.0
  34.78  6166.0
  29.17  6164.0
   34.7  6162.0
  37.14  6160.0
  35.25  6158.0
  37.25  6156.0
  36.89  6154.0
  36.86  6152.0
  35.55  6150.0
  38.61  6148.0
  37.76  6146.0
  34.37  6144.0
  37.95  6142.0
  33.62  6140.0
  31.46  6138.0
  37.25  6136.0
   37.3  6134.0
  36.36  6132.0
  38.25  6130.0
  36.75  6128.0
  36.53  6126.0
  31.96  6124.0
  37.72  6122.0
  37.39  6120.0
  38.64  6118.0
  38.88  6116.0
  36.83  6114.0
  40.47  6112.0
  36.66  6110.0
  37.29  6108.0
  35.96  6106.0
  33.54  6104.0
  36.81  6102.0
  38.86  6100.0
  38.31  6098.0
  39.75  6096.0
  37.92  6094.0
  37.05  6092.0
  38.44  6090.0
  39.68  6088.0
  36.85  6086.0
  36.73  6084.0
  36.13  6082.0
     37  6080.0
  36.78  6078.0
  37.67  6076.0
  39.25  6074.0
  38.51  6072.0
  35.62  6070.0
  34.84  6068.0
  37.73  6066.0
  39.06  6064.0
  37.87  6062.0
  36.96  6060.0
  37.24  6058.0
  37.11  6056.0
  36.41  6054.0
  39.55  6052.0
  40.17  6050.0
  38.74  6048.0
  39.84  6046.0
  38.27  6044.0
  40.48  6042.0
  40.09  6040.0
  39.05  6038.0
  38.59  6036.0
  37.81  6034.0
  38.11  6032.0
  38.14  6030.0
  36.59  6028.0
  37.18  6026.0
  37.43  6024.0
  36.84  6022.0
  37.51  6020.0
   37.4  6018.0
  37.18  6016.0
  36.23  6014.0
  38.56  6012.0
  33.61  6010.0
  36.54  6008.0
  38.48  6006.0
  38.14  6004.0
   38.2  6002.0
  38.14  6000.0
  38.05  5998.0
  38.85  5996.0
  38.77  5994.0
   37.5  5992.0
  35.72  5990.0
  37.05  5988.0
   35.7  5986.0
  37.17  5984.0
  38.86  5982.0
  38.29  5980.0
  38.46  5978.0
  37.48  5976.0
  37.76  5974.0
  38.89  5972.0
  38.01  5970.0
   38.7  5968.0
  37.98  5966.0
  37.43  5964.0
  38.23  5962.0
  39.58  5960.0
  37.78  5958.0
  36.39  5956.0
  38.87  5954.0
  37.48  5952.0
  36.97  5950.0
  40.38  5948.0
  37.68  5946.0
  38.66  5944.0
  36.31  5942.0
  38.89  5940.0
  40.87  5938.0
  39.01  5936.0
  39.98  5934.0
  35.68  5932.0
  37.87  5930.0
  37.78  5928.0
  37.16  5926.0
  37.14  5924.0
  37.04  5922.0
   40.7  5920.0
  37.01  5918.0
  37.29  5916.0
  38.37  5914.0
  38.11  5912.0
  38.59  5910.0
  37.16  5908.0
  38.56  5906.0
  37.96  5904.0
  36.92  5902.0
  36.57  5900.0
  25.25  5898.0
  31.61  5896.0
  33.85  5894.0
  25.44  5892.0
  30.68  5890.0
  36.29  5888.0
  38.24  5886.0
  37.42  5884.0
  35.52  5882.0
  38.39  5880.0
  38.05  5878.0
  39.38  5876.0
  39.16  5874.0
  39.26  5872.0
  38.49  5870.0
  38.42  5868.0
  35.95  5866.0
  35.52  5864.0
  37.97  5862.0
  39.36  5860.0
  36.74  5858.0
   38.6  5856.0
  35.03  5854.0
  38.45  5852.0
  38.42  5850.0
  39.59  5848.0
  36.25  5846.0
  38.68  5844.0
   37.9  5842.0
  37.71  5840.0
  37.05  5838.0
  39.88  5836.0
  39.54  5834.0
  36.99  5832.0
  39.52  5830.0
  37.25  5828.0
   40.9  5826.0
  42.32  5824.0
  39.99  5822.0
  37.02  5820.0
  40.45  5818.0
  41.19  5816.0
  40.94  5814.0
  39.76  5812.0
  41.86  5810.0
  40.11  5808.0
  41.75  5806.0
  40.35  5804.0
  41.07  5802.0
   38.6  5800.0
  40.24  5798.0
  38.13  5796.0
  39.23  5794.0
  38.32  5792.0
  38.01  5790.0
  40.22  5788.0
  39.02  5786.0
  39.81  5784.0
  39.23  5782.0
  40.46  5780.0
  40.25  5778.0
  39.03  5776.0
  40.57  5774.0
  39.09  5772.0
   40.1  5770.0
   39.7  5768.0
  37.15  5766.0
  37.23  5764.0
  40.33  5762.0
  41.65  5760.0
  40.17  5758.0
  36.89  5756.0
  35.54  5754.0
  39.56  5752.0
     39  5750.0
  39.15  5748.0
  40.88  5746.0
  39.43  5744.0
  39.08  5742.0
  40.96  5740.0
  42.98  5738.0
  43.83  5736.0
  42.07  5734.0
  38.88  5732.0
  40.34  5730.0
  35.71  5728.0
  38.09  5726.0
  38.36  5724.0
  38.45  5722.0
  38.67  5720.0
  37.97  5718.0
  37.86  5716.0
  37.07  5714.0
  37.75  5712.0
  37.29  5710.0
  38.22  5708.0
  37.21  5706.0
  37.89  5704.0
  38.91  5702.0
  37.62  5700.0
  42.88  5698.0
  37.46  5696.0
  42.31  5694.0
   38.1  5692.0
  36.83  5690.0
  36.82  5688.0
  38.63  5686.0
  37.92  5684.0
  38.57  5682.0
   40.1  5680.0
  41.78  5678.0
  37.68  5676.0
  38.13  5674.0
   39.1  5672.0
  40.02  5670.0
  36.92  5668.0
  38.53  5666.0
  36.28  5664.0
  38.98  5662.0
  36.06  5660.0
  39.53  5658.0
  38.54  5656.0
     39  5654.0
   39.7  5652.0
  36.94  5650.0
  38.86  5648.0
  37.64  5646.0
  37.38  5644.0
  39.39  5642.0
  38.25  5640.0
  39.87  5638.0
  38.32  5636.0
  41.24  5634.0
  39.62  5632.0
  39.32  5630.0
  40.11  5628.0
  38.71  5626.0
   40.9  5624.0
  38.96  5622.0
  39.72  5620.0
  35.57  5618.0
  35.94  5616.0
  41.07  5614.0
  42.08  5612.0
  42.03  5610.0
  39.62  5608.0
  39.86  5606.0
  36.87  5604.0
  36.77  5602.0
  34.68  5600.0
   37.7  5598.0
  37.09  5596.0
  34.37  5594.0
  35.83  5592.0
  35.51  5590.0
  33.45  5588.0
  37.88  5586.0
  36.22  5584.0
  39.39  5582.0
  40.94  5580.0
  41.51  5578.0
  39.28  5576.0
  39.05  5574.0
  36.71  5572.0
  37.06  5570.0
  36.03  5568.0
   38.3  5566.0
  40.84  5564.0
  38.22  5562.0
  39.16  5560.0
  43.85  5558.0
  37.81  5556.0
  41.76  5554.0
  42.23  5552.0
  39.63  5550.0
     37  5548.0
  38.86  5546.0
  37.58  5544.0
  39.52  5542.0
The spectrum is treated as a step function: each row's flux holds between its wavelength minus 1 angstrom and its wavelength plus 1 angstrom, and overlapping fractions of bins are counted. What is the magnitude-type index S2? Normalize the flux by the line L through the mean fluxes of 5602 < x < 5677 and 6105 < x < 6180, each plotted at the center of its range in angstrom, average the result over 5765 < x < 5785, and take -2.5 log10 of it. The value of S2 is -0.039 mag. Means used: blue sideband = 38.8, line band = 39.5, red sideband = 36.3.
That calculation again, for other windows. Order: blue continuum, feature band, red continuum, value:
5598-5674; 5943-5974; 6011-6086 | -0.01 mag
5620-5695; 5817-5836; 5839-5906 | -0.07 mag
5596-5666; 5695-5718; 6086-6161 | 0.01 mag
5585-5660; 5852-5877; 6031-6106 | 0.01 mag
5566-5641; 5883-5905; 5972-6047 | 0.13 mag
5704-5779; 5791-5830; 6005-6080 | -0.03 mag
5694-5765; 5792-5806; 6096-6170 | -0.03 mag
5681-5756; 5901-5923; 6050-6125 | 0.00 mag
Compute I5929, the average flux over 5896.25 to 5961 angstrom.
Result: 37.6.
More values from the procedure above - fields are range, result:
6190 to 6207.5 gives 37.2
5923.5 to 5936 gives 37.7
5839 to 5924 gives 36.8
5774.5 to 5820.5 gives 39.8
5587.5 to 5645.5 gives 38.3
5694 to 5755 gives 39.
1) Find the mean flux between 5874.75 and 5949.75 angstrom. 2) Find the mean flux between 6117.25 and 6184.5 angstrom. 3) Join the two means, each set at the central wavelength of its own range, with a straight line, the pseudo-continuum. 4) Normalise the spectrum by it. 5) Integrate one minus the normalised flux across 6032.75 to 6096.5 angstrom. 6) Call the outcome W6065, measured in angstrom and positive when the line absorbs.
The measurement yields -2.88 angstrom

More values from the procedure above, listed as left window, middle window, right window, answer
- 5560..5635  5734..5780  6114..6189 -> -2.41 angstrom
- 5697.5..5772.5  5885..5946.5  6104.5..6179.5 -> 2.10 angstrom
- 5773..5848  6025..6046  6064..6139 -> -0.47 angstrom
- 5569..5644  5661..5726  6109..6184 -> -0.65 angstrom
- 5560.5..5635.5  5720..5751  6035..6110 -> -1.29 angstrom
